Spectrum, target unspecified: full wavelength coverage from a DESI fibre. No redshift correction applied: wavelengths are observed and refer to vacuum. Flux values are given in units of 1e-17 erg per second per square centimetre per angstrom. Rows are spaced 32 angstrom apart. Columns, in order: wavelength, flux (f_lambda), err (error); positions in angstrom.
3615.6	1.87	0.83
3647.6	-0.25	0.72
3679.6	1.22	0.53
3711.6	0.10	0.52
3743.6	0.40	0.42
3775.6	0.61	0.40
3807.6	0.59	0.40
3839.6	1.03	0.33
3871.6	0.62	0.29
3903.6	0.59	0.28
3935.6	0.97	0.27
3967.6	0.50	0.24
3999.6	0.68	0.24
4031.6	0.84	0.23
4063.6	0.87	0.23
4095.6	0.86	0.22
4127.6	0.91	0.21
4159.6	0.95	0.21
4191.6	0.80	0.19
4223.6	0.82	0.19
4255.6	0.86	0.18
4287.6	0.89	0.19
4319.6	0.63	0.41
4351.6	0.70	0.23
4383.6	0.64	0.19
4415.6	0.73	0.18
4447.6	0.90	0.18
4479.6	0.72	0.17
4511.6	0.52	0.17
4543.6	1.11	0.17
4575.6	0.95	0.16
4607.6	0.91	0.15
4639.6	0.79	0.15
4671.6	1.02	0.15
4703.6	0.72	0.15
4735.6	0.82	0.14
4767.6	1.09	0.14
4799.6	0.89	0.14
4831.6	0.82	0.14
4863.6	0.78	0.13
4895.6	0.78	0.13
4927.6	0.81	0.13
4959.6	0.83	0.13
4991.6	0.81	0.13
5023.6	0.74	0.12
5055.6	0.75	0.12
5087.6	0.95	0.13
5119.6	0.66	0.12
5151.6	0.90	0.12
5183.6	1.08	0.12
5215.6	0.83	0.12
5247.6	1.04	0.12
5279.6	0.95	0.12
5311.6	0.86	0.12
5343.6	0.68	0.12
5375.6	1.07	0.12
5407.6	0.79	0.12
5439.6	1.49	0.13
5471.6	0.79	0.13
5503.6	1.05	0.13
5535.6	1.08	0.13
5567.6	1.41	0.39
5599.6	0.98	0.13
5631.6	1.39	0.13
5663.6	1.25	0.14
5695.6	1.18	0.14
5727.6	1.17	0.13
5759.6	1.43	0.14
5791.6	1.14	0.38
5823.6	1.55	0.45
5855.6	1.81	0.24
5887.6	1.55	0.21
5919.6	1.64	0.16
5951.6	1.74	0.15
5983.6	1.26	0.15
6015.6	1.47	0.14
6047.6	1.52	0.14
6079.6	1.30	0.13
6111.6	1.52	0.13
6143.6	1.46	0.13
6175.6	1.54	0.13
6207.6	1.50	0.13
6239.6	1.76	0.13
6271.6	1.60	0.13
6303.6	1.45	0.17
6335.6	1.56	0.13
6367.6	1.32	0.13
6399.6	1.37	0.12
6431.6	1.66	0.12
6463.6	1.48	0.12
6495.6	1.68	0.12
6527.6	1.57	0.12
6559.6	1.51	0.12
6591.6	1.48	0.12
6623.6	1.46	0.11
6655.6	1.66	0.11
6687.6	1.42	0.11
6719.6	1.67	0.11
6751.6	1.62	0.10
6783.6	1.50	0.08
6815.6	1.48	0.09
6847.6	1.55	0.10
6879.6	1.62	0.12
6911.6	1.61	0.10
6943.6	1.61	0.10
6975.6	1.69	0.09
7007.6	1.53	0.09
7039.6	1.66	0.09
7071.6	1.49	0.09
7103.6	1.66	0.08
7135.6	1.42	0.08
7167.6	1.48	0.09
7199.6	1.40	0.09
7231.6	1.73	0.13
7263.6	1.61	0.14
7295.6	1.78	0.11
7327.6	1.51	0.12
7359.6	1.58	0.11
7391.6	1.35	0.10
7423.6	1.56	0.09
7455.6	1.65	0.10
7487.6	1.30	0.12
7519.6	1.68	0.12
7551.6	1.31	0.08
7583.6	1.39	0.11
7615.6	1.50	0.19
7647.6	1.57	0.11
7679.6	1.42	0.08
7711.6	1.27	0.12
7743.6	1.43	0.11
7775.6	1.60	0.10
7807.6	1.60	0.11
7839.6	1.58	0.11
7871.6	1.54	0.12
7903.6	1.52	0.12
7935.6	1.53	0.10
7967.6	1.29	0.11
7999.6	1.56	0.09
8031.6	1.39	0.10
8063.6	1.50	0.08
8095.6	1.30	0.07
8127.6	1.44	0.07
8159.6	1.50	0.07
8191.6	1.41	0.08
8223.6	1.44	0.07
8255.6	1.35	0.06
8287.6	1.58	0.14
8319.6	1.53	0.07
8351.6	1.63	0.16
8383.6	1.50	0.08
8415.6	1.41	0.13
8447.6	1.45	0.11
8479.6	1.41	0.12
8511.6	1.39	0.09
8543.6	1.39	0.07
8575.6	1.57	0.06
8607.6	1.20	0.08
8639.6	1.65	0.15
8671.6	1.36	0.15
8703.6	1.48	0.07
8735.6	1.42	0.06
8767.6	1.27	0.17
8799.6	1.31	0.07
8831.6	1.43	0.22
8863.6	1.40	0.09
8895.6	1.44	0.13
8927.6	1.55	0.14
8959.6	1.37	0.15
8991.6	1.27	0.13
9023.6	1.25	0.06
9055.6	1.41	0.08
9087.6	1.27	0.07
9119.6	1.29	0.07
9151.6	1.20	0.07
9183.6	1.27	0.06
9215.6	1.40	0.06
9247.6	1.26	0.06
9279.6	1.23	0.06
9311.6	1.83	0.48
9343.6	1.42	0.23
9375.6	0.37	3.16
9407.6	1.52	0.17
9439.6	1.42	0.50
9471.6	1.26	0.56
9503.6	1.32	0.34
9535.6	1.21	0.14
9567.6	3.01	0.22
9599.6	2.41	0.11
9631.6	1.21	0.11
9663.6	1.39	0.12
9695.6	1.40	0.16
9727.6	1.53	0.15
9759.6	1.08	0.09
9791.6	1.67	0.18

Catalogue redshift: 0.46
